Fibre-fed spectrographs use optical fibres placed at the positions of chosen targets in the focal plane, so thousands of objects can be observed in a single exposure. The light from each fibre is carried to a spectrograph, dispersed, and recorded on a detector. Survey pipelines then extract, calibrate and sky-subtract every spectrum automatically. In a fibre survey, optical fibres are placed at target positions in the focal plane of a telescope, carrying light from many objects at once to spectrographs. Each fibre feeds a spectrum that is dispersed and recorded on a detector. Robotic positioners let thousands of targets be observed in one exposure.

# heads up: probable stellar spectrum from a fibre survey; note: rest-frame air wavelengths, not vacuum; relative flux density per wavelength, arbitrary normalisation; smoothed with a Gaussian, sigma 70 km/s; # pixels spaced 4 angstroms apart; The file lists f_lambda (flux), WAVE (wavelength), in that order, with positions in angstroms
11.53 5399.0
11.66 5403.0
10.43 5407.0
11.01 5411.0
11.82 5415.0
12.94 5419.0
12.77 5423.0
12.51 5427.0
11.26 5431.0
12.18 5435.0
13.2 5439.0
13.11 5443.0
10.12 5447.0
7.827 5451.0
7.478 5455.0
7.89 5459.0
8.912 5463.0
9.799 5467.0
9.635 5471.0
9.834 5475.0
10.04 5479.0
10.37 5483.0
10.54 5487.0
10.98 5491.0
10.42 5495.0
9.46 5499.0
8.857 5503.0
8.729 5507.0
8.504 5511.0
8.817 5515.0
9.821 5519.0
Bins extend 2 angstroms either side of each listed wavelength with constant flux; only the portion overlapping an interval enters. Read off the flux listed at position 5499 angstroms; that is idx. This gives 9.46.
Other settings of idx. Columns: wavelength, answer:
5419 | 12.94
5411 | 11.01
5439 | 13.2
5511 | 8.504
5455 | 7.478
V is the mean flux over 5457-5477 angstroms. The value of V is 9.21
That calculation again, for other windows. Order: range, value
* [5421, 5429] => 12.6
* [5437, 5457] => 10.3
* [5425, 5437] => 12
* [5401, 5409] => 11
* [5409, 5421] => 11.9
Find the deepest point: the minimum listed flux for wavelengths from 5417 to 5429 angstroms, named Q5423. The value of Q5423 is 12.51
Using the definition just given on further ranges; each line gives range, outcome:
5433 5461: 7.478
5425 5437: 11.26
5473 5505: 8.857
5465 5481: 9.635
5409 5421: 11.01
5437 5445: 13.11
